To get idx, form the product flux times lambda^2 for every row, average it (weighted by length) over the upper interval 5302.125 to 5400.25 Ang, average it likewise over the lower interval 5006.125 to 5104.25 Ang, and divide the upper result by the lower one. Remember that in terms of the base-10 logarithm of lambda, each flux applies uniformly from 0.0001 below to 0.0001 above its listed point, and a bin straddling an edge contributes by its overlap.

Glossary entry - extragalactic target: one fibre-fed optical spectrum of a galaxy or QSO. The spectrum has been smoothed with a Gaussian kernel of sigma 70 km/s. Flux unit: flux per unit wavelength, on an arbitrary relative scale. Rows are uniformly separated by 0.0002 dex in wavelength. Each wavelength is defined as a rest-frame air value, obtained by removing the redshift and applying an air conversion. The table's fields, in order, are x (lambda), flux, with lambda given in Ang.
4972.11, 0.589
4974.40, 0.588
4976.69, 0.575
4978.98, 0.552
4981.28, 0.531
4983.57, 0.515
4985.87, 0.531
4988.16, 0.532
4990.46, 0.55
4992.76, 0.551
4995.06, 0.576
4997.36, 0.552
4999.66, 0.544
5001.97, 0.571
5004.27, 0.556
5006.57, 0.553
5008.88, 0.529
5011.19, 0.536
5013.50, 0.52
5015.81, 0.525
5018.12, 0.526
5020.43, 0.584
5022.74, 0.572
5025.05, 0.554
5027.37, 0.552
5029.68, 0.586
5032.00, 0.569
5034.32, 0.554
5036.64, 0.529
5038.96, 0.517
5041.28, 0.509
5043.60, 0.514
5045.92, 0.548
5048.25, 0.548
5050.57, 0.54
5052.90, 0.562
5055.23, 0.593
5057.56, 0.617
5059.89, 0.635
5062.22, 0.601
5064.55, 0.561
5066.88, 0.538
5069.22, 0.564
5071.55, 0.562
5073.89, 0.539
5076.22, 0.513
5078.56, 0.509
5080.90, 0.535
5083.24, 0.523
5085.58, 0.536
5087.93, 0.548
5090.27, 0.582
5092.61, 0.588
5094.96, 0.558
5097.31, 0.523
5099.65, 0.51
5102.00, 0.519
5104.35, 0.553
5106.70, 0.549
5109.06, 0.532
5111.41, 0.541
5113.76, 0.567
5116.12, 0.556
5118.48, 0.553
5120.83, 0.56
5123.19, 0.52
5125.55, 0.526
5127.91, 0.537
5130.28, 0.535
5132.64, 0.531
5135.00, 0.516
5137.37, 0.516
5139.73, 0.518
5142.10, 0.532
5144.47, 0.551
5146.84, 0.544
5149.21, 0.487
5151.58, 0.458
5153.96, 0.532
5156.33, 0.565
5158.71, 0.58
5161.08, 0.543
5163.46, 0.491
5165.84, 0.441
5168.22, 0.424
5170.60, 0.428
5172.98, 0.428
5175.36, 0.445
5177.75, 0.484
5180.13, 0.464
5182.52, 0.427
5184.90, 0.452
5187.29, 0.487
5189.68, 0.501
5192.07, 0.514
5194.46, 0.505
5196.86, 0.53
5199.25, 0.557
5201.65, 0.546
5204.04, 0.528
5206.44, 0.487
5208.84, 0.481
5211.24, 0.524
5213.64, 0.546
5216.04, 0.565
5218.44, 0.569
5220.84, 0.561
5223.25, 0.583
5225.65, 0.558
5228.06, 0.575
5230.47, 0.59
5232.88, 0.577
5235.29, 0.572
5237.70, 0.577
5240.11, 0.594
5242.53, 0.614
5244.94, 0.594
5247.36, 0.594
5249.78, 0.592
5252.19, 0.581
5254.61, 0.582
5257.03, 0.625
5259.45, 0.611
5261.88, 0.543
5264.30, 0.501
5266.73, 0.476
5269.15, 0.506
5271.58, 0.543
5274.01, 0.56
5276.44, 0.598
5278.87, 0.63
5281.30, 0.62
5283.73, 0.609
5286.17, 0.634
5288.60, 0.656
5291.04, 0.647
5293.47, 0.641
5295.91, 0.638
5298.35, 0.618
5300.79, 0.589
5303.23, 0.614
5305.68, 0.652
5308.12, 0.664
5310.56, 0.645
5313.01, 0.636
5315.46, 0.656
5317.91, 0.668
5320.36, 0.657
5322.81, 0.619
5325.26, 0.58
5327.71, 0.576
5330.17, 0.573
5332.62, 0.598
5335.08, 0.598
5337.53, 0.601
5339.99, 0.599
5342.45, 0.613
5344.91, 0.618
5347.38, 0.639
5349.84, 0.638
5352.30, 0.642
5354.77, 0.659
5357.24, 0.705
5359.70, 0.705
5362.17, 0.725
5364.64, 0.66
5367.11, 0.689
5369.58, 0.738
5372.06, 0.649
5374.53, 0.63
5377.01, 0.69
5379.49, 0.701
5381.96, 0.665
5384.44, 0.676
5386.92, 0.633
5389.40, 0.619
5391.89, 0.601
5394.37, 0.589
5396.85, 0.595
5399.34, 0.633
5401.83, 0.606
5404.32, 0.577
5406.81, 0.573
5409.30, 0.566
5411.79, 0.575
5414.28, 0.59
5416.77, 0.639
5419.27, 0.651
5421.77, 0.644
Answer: 1.31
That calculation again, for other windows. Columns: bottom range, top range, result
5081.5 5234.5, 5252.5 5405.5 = 1.27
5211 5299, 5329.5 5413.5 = 1.13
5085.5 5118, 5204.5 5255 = 1.09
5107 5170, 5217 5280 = 1.14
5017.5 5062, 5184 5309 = 1.11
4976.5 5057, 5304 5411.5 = 1.32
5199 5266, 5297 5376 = 1.18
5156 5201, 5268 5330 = 1.33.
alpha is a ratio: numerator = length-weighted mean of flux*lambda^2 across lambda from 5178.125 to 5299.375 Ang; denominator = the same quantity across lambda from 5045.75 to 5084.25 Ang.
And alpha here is 1.08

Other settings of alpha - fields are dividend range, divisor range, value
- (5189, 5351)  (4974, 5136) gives 1.16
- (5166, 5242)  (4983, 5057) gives 1.02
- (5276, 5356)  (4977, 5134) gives 1.26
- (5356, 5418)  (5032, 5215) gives 1.35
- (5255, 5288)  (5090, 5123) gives 1.12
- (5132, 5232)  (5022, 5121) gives 0.97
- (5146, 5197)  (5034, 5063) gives 0.91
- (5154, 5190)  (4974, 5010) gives 0.93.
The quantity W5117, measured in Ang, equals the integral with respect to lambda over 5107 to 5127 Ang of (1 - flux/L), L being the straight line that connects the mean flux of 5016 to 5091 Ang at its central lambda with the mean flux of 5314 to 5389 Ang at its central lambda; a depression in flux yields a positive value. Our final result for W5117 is 1.00 Ang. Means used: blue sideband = 0.553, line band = 0.544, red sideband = 0.646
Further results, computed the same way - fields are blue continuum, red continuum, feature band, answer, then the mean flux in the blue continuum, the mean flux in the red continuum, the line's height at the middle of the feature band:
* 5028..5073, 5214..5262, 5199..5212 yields 1.4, 0.56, 0.583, 0.579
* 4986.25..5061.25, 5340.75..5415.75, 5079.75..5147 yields 4.1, 0.553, 0.64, 0.575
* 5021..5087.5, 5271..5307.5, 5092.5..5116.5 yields 1.0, 0.553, 0.619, 0.567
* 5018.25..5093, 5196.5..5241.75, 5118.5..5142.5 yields 1.1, 0.555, 0.555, 0.555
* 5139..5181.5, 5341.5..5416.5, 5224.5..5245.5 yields -1.5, 0.495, 0.64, 0.544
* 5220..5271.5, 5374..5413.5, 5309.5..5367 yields -3.3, 0.571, 0.62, 0.602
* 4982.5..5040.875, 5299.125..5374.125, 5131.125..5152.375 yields 2.4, 0.547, 0.64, 0.584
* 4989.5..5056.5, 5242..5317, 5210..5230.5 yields 1.0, 0.549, 0.602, 0.59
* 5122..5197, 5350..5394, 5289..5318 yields -1.2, 0.5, 0.667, 0.613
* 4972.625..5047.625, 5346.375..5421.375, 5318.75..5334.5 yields 0.6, 0.547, 0.642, 0.627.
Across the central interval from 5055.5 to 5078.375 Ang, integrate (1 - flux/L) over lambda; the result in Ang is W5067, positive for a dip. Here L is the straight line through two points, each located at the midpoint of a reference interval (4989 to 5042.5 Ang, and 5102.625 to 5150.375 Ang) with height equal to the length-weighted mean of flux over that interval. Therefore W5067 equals -1.1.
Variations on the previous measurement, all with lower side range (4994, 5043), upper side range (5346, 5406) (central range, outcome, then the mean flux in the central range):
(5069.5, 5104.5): 1.70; 0.54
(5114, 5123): 0.37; 0.553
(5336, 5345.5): 0.52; 0.607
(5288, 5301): -0.11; 0.634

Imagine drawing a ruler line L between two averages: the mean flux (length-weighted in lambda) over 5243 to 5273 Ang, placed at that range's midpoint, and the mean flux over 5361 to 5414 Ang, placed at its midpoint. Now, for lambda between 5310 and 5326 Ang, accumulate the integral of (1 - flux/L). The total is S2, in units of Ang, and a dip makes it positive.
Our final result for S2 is -1.1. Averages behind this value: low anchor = 0.564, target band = 0.638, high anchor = 0.637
